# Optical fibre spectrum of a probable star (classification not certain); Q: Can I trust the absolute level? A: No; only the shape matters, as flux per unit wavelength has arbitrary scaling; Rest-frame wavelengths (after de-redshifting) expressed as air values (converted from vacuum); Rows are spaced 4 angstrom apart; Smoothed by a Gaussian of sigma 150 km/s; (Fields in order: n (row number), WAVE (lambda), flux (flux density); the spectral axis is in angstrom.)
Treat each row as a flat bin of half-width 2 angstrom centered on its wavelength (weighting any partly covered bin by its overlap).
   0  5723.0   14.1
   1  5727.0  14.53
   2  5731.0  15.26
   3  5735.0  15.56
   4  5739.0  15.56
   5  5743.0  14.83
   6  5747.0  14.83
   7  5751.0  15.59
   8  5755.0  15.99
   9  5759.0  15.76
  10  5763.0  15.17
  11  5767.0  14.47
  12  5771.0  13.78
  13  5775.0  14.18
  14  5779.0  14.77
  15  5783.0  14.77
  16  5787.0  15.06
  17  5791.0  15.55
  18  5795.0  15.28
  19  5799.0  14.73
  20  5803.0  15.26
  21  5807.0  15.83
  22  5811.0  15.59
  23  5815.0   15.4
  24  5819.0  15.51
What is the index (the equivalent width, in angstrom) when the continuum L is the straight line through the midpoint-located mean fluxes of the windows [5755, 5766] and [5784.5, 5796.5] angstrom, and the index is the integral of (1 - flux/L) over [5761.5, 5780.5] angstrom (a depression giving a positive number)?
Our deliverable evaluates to 1.18 angstrom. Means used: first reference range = 15.5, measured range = 14.4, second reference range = 15.3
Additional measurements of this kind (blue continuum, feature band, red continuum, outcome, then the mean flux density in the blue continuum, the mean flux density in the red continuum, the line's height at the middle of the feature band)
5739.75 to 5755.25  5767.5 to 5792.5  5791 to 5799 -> 0.9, 15.3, 15.2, 15.2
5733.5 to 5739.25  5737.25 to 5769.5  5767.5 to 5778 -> -0.8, 15.6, 14.1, 14.9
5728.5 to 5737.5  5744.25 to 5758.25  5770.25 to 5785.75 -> -0.4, 15.4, 14.5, 15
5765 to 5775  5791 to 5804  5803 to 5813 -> 0.0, 14.1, 15.6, 15.2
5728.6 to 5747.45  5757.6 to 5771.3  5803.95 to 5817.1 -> 0.4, 15.2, 15.6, 15.4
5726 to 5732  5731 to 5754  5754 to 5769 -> -0.4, 14.9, 15.3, 15.1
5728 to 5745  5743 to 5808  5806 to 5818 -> 1.6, 15.3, 15.6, 15.4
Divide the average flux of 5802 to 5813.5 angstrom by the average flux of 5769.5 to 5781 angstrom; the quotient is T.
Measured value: 1.1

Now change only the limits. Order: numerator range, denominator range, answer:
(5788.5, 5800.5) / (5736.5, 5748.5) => 1.01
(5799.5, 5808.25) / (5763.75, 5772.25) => 1.07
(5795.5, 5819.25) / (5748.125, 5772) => 1.01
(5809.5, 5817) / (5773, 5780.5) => 1.07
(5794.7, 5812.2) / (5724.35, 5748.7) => 1.02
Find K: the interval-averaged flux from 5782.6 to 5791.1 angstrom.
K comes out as 15.1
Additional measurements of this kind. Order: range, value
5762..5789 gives 14.6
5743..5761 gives 15.5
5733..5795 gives 15.1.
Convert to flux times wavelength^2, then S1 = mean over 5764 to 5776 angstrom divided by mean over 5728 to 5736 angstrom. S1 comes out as 0.94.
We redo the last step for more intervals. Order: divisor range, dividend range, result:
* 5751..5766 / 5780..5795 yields 0.98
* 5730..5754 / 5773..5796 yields 0.99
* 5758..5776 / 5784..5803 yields 1.04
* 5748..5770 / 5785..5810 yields 1.01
